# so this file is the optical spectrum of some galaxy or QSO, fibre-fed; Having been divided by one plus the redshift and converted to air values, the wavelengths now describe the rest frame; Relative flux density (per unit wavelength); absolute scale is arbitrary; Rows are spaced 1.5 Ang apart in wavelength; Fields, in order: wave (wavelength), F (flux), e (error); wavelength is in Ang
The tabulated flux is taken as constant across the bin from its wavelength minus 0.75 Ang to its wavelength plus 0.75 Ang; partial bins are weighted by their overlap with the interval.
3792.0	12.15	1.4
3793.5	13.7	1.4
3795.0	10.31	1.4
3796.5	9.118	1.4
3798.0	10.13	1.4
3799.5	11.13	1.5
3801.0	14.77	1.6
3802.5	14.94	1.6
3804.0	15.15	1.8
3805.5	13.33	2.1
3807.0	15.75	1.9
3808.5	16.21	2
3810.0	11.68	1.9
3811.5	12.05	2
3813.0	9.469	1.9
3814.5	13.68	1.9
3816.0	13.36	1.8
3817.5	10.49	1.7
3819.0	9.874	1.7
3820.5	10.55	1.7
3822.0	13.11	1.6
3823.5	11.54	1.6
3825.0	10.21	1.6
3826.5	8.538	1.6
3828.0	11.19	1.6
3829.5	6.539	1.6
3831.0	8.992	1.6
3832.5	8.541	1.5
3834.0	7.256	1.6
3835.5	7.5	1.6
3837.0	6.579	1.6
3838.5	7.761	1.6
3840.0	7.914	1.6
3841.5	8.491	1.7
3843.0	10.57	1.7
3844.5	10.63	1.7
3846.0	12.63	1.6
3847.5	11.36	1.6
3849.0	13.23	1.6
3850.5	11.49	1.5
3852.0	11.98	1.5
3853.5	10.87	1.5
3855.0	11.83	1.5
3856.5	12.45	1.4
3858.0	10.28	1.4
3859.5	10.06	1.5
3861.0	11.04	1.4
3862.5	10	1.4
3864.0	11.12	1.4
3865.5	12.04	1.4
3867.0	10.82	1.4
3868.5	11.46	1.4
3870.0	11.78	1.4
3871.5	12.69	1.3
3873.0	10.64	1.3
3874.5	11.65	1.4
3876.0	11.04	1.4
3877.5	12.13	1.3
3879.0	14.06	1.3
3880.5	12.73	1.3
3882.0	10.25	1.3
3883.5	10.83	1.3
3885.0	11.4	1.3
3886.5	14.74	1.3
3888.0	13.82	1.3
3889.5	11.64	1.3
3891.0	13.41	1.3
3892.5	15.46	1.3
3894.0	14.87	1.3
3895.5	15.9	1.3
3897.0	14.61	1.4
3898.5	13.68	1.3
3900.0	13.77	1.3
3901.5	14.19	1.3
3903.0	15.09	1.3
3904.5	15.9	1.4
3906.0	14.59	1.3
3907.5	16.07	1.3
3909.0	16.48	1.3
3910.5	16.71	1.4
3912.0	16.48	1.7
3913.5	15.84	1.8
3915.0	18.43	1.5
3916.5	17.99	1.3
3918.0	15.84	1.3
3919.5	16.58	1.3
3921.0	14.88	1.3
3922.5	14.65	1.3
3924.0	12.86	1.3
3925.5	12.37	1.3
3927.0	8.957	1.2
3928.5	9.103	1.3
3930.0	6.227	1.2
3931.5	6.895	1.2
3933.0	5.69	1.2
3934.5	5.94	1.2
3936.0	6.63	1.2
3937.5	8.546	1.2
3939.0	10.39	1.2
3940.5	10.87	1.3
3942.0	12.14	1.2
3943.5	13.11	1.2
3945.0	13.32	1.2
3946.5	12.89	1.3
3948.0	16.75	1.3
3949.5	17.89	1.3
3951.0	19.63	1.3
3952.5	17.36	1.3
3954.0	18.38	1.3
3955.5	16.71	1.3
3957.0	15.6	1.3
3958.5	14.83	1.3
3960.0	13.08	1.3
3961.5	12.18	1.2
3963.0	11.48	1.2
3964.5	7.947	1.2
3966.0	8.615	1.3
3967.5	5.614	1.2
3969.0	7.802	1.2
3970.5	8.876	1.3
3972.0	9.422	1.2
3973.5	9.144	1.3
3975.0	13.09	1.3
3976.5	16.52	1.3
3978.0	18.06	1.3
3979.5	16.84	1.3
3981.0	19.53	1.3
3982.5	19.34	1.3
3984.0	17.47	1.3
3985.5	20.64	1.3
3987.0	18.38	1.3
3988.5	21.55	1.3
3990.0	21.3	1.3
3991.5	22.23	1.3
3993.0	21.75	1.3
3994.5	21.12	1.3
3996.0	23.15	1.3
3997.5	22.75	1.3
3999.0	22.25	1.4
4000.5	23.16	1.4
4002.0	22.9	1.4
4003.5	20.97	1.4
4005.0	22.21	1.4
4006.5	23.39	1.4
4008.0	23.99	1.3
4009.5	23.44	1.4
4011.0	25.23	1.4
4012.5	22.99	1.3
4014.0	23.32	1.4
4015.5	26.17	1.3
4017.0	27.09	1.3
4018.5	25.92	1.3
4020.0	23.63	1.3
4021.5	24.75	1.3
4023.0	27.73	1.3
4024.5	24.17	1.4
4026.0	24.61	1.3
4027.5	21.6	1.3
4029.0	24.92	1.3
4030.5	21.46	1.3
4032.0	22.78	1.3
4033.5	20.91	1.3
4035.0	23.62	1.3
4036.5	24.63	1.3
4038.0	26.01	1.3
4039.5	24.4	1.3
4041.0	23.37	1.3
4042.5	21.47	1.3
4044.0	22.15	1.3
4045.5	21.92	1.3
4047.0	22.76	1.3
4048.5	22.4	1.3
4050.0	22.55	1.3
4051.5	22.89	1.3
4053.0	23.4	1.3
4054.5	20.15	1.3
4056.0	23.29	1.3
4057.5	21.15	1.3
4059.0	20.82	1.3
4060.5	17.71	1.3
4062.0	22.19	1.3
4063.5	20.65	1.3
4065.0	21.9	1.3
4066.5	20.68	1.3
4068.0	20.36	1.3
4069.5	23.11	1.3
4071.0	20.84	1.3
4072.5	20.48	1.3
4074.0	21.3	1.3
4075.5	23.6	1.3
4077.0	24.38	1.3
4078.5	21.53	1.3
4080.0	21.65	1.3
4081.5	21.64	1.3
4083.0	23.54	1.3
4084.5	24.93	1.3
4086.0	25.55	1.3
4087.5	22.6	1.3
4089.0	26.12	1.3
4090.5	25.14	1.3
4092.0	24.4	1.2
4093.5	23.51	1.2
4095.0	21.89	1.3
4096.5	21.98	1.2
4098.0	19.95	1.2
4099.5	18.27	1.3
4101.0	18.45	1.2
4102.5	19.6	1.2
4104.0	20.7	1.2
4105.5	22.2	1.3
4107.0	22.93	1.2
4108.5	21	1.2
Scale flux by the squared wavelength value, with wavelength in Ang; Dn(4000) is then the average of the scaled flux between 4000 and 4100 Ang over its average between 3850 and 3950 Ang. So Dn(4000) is 1.96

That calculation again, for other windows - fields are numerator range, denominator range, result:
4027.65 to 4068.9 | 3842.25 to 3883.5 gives 2.12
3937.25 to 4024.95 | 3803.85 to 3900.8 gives 1.67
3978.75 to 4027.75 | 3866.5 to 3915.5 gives 1.74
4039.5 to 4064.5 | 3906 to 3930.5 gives 1.62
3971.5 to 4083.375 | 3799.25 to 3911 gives 1.98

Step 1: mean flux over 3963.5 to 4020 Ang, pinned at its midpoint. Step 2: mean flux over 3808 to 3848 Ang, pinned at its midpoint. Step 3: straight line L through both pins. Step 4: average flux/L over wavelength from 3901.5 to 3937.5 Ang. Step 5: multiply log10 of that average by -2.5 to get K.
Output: 0.16 mag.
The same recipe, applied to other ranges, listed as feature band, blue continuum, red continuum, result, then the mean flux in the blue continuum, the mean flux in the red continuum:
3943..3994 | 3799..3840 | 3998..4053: 0.30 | 11.1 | 23.5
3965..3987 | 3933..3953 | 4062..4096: 0.10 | 12.4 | 22.7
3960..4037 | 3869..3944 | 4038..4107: -0.09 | 12.8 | 22.1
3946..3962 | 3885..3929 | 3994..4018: 0.17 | 14.6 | 23.4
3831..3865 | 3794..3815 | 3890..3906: 0.32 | 12.7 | 14.6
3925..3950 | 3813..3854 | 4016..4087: 0.49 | 10.2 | 22.8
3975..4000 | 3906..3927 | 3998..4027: 0.10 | 15.5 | 24.1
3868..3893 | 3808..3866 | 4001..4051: 0.11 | 10.6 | 23.6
